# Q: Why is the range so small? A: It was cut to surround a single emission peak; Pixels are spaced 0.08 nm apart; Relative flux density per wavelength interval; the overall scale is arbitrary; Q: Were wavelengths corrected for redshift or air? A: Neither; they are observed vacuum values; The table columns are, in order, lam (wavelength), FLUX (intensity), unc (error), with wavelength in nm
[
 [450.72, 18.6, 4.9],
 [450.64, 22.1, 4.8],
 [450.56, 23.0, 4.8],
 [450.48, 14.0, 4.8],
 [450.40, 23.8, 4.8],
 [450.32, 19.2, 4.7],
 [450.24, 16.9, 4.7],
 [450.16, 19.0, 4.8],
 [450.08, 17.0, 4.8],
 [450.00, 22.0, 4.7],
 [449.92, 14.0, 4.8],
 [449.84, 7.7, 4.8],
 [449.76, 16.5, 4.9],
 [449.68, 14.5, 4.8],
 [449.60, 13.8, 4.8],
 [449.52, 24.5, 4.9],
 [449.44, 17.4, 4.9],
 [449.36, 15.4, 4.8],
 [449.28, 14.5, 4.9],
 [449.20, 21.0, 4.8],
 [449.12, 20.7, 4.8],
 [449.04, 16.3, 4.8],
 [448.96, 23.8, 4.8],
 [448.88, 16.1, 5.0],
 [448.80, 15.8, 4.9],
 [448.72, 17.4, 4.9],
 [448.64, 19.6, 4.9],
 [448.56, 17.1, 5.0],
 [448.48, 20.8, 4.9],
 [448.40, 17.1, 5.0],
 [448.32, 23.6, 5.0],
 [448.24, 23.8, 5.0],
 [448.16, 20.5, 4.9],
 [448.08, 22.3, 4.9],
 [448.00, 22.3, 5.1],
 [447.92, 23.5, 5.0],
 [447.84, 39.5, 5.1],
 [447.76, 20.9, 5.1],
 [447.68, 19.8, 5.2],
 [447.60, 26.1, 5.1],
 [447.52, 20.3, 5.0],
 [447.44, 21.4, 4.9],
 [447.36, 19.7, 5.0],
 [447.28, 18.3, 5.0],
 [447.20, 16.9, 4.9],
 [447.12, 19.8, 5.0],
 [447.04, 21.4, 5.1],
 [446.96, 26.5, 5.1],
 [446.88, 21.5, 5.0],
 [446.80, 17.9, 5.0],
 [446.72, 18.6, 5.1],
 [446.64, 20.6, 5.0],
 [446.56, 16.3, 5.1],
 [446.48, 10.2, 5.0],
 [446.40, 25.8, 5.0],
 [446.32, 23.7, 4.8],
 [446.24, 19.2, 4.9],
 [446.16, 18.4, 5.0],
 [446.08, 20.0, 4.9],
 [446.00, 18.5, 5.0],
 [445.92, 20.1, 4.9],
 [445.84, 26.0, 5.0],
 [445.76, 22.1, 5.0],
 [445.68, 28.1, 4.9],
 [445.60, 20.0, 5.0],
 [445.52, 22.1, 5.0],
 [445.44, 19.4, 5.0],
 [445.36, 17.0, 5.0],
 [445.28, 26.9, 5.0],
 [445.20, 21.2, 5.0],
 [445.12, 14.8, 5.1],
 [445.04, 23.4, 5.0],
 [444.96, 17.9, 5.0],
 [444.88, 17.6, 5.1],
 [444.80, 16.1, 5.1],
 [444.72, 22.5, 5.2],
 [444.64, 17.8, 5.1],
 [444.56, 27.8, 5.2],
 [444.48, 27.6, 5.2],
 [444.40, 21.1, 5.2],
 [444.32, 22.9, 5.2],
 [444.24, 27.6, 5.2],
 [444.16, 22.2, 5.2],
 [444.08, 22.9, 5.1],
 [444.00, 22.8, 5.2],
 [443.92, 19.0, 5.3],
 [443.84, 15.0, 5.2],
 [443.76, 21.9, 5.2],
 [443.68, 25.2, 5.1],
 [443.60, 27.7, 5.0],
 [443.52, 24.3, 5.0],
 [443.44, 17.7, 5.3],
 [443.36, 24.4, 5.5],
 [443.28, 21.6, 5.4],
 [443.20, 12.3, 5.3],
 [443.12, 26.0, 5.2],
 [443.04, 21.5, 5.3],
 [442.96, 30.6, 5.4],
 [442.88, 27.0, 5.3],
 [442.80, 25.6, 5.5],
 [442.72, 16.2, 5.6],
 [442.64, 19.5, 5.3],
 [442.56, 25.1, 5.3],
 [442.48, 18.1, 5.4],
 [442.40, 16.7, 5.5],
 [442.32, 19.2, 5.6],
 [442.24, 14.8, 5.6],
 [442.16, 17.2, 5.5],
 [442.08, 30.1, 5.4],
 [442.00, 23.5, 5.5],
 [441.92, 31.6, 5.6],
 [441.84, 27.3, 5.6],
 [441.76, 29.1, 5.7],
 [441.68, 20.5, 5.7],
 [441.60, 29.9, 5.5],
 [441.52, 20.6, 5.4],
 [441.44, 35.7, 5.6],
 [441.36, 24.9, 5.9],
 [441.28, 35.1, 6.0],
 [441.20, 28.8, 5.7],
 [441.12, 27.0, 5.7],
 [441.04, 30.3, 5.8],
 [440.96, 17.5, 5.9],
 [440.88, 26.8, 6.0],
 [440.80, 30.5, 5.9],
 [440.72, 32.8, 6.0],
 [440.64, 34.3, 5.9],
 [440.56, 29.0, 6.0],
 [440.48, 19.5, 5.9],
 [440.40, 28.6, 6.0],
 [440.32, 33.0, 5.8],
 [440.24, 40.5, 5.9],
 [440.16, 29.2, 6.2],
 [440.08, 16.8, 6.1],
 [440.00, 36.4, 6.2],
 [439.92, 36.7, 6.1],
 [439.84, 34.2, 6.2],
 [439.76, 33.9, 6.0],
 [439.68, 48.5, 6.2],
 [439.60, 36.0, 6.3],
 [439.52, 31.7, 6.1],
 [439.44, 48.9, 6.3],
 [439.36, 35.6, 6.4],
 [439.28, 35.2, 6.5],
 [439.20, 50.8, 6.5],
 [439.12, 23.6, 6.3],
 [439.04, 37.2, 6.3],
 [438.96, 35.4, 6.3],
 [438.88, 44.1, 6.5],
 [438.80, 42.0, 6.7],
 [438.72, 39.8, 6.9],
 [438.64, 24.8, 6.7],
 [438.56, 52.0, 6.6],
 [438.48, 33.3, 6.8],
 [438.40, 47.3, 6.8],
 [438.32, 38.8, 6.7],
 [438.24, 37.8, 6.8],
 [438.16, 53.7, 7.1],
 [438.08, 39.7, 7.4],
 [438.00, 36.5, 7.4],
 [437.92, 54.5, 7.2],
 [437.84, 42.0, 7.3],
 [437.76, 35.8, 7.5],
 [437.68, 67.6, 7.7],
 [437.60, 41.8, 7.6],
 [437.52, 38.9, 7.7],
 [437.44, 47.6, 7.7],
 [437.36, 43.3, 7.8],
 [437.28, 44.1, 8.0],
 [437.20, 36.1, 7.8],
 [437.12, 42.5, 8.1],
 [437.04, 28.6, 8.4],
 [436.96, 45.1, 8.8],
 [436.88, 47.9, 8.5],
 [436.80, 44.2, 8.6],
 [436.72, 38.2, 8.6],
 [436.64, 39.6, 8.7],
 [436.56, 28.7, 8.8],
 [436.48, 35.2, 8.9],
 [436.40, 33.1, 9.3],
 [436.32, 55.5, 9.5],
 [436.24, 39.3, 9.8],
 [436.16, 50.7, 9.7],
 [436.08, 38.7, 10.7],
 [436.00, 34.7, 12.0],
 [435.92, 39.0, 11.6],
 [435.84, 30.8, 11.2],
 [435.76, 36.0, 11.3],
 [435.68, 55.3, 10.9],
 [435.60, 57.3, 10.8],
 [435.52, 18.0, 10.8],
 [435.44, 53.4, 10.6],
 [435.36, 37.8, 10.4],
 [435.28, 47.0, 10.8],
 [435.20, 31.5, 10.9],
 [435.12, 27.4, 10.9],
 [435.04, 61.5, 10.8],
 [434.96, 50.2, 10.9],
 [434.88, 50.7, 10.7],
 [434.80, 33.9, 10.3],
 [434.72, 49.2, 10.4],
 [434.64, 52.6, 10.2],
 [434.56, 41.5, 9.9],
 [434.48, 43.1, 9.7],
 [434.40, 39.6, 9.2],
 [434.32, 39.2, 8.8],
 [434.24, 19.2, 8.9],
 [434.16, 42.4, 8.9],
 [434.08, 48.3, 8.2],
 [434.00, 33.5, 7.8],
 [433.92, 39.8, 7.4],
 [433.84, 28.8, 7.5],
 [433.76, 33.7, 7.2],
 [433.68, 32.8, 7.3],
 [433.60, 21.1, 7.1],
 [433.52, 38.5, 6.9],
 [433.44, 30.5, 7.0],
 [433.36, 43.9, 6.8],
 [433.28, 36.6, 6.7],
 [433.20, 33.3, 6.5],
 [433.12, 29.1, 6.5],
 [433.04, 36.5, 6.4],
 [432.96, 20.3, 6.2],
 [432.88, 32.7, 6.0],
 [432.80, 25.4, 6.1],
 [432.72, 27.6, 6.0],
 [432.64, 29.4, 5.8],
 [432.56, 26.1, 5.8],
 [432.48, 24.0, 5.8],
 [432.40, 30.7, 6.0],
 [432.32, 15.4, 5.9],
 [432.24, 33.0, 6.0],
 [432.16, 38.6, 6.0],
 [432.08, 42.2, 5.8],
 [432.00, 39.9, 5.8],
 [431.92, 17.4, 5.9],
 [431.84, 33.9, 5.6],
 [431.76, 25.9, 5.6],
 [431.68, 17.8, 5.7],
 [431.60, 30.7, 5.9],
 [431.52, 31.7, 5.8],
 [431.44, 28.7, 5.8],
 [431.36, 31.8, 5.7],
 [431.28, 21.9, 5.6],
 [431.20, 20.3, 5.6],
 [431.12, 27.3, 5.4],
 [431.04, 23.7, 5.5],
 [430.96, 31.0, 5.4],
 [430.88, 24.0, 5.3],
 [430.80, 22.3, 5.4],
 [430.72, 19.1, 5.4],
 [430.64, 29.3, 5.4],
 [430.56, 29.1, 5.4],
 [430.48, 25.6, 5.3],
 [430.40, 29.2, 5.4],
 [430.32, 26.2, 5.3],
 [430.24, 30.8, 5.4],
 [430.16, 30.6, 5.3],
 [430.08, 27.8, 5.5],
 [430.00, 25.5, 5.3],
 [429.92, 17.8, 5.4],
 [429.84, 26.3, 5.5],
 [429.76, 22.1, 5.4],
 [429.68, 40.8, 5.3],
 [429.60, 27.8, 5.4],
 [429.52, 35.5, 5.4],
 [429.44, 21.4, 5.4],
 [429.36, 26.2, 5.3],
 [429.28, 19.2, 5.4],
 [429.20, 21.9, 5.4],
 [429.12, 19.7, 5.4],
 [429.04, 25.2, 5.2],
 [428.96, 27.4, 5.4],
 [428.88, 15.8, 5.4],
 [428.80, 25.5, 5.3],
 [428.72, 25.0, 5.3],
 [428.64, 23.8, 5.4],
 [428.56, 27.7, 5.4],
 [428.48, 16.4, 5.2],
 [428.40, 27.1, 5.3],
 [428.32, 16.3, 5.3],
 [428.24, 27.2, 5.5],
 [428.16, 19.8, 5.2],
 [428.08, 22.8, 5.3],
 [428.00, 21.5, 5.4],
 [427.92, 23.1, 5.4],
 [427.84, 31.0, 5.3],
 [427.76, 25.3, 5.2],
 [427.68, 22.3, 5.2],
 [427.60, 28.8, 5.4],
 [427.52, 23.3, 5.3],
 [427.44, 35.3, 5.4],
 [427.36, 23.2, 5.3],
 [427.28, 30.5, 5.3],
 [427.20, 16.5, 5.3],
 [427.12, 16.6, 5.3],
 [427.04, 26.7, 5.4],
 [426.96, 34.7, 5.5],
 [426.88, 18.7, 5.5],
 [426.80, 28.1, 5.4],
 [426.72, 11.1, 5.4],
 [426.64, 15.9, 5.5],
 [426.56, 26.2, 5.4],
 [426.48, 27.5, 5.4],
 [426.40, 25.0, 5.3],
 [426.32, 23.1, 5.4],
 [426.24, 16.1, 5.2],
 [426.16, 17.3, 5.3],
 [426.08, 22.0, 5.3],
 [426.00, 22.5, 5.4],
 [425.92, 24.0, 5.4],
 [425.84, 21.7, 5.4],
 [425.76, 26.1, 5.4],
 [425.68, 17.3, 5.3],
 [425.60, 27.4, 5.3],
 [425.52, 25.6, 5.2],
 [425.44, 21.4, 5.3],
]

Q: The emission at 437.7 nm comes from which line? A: Mg II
